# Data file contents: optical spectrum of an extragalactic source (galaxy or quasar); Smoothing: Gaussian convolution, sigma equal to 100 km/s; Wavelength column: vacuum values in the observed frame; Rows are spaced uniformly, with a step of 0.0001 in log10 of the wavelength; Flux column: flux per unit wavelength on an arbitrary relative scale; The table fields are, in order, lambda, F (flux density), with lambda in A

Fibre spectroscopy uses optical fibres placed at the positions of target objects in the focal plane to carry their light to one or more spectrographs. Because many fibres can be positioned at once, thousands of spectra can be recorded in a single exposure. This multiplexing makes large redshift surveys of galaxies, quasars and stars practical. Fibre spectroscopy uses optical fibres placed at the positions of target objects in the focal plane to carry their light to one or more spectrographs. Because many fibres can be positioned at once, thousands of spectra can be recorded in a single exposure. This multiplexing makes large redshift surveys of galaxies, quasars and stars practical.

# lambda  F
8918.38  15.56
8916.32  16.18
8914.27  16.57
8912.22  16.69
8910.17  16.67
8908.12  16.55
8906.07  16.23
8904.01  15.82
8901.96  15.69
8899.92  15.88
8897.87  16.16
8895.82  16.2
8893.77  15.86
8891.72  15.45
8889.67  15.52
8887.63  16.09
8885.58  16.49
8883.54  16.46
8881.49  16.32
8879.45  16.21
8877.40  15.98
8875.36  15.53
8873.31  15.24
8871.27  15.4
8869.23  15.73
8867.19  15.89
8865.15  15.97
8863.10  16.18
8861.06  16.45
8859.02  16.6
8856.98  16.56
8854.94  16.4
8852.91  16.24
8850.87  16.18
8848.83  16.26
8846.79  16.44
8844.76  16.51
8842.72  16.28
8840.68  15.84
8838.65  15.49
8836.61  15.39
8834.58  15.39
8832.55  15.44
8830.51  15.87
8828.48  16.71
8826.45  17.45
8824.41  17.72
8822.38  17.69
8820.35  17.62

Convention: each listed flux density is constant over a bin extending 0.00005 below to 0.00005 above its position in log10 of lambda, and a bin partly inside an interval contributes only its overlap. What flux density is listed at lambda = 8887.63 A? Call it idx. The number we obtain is 16.09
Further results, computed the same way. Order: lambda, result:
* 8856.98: 16.56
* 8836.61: 15.39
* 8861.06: 16.45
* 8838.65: 15.49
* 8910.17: 16.67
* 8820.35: 17.62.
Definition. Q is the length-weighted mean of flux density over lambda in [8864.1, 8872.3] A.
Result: 15.7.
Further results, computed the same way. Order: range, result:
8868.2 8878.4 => 15.6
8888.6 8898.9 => 15.8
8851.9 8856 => 16.4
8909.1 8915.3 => 16.7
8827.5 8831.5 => 16.3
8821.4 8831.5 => 17.1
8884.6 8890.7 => 16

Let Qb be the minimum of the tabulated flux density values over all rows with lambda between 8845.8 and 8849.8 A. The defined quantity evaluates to 16.26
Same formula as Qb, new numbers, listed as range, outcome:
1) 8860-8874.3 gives 15.24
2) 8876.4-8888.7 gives 15.98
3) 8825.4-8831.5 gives 15.87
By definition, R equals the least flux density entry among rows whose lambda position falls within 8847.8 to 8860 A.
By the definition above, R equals 16.18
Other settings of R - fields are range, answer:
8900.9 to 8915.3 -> 15.69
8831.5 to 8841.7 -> 15.39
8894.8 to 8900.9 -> 15.88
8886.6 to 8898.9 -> 15.45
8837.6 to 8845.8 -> 15.49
